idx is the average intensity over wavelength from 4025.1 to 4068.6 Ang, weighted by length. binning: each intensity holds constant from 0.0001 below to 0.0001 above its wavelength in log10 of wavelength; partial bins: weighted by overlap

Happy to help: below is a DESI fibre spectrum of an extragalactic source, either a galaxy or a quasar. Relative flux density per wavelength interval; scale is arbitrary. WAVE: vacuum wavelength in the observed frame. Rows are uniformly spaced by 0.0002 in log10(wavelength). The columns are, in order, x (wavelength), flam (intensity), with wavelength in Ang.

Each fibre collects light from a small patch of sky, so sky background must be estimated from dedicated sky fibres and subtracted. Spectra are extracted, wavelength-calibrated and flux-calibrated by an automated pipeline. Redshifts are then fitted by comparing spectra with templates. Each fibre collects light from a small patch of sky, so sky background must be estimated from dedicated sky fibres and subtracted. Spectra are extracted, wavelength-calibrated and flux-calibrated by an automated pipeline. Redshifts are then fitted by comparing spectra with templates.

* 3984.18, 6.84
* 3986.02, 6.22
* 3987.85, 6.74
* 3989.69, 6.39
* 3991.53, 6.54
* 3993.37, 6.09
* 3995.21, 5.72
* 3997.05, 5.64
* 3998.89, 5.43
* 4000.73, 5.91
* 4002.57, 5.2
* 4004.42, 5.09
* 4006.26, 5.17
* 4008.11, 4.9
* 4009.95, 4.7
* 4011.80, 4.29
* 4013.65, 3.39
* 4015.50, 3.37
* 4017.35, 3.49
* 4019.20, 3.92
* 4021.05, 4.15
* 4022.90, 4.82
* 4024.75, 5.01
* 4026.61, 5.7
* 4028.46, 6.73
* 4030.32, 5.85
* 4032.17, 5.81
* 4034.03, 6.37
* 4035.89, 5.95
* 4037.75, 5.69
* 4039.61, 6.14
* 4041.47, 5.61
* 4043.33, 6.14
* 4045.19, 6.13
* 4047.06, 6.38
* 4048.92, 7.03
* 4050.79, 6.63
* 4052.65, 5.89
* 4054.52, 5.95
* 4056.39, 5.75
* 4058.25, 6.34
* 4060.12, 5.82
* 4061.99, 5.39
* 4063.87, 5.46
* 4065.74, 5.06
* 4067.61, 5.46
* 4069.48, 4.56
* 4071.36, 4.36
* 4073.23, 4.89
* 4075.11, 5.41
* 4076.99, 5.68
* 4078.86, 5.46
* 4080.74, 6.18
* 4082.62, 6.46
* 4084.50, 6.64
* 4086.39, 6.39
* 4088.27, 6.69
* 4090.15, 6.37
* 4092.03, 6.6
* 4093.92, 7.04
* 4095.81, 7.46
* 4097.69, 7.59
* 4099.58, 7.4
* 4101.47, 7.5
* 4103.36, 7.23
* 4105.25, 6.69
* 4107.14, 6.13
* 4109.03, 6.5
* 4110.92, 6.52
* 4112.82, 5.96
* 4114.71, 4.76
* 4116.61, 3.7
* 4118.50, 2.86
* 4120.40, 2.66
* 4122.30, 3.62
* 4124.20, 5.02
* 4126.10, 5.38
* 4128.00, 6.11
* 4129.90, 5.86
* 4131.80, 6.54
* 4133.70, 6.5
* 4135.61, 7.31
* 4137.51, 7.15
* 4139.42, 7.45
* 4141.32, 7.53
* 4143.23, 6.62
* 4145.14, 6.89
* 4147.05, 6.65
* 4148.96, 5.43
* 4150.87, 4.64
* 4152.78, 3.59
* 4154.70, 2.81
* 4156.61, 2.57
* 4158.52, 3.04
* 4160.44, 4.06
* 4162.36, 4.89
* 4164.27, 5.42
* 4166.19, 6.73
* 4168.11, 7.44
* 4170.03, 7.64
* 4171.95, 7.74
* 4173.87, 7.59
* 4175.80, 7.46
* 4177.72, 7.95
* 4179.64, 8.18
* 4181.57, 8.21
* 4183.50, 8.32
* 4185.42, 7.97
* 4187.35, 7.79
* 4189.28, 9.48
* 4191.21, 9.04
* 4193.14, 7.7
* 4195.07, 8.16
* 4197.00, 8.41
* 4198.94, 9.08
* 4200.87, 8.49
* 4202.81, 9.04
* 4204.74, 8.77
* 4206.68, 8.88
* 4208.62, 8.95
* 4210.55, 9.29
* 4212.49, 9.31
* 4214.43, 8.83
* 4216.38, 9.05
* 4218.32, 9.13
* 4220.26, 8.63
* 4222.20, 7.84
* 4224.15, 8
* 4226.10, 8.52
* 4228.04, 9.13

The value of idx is 5.95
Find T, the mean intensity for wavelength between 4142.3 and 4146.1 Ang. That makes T 6.75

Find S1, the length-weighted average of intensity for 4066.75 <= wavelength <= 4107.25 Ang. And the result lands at 6.29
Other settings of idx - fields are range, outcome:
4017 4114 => 5.98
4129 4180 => 6.11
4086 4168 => 5.77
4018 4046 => 5.58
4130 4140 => 6.88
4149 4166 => 4.09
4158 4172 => 5.84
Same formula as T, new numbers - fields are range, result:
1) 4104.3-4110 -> 6.45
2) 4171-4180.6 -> 7.79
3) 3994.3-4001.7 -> 5.68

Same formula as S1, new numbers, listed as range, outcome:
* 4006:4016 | 4.28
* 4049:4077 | 5.55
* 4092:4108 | 7.1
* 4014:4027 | 4.25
